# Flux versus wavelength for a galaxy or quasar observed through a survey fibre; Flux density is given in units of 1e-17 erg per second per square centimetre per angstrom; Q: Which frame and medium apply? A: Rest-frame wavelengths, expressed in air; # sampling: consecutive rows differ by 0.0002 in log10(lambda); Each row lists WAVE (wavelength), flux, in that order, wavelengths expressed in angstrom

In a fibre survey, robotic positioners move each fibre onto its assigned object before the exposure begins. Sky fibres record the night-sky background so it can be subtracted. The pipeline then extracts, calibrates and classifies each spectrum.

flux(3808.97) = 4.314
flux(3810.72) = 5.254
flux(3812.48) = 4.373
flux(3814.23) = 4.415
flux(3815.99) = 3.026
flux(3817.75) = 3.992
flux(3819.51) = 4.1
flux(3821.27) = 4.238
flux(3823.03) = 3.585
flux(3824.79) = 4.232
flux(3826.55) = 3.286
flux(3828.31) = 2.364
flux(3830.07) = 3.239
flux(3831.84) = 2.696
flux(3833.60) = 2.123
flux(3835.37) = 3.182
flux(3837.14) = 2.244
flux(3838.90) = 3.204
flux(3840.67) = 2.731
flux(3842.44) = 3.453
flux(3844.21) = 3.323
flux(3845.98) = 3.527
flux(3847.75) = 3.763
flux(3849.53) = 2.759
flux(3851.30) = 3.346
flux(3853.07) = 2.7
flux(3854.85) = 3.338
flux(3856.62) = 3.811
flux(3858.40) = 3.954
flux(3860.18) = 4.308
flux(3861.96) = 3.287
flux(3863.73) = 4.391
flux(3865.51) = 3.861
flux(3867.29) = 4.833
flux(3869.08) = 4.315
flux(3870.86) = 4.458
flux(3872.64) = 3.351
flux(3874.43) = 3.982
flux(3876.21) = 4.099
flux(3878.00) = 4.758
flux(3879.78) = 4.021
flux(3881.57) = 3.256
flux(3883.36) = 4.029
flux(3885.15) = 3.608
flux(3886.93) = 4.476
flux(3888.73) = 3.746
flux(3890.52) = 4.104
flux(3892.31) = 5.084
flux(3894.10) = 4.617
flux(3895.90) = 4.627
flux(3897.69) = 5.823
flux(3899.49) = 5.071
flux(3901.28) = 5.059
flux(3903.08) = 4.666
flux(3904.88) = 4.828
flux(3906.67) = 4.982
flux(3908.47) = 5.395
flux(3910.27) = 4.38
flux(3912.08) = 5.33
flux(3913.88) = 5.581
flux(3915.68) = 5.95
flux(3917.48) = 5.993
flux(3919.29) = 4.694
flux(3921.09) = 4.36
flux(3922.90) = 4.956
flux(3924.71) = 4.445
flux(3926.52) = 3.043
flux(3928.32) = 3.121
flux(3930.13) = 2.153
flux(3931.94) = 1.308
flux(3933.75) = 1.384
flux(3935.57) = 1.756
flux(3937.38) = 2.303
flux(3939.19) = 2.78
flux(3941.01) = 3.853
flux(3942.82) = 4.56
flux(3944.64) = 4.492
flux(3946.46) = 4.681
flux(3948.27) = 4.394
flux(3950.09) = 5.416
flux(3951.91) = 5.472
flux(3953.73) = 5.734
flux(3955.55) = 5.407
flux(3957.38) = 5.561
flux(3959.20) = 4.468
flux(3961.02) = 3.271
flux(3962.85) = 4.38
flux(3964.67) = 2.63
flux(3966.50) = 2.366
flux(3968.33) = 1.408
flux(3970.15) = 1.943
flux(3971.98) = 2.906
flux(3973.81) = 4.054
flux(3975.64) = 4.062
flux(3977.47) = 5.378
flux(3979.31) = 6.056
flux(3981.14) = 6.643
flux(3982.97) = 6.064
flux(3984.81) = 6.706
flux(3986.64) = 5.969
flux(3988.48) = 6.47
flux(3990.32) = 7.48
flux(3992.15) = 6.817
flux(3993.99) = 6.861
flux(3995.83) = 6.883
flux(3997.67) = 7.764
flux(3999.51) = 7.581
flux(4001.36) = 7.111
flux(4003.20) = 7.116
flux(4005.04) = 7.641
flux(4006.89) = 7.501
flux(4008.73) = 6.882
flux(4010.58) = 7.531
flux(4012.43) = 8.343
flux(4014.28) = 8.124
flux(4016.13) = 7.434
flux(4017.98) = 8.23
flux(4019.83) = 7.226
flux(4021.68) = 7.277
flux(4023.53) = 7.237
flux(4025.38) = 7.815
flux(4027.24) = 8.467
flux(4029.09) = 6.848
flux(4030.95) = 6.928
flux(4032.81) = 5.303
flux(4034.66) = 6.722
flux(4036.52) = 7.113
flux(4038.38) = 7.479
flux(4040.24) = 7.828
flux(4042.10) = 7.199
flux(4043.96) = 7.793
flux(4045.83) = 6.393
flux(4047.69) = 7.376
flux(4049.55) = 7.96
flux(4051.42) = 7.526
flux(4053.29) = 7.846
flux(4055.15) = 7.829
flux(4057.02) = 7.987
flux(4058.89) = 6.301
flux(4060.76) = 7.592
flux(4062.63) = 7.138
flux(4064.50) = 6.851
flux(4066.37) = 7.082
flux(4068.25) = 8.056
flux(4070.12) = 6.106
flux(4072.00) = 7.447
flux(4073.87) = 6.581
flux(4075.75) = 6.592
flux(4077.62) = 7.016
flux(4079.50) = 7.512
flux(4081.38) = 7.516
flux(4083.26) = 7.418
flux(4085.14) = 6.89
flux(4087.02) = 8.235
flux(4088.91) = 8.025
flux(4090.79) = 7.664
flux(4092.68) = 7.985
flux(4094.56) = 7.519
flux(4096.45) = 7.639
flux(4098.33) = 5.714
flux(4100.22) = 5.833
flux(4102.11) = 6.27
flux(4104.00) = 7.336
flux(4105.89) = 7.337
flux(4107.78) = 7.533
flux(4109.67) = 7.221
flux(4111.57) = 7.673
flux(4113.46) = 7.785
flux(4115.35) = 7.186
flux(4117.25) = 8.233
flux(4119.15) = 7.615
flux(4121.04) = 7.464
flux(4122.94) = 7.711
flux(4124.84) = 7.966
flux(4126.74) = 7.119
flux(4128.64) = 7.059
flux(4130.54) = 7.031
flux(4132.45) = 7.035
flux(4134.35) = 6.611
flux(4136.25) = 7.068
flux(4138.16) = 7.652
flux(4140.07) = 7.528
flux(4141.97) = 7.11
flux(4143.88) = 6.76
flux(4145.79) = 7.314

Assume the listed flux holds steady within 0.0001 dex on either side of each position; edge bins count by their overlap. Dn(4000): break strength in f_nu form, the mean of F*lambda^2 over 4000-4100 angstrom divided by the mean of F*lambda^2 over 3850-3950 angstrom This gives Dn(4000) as 1.92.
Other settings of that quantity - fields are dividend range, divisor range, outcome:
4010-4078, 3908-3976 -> 1.96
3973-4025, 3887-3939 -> 1.71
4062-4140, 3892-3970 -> 1.89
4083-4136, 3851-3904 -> 1.97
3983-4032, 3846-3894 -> 2.00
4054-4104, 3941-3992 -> 1.60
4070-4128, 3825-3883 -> 2.35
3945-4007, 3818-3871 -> 1.66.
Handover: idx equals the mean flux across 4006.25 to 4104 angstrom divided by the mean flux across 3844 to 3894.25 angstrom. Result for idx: 1.87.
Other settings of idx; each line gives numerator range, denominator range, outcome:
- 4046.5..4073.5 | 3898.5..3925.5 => 1.45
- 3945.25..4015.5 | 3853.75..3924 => 1.26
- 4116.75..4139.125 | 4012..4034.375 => 1.00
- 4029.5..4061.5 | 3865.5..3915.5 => 1.59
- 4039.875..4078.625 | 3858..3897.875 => 1.73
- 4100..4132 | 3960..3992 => 1.59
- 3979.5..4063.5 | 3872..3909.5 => 1.62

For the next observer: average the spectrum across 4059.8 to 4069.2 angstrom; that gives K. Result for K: 7.34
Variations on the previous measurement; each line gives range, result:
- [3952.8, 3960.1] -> 5.29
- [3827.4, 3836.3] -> 2.72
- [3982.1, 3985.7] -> 6.38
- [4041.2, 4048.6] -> 7.19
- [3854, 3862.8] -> 3.74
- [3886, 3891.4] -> 4.11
